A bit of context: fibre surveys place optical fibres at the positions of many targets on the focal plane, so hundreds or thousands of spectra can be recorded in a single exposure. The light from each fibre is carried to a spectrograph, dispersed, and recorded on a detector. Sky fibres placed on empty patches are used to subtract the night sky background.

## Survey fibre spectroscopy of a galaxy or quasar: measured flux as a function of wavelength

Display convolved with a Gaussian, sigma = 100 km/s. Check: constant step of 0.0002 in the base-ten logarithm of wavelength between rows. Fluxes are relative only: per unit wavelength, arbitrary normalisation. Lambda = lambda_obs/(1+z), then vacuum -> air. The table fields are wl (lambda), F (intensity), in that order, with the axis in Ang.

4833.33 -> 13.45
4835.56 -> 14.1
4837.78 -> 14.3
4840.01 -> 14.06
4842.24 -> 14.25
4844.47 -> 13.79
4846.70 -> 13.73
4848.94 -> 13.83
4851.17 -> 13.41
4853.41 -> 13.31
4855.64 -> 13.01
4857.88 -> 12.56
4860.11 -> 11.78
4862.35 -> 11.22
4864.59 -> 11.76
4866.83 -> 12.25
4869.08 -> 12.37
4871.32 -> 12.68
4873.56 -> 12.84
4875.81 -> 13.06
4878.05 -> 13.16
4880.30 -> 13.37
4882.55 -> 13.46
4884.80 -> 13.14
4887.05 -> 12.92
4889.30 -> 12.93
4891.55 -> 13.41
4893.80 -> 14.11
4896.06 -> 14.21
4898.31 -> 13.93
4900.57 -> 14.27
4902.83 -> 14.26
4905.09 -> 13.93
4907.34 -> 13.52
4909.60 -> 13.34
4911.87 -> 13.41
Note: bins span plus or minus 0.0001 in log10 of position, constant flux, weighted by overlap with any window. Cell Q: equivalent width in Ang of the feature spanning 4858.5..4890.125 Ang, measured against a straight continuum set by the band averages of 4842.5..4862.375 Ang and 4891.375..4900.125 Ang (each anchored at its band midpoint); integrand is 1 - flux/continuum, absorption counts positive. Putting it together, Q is 2.2 Ang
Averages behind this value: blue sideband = 13.1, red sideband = 14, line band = 12.6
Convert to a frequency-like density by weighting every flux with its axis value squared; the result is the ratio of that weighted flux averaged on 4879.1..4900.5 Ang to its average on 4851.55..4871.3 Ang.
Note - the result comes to 1.1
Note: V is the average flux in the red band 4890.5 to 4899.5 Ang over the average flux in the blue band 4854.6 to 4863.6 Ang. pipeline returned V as 1.15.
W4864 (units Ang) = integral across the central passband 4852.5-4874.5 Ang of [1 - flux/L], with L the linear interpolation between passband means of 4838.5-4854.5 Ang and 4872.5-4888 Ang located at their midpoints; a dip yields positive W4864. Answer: 1.8 Ang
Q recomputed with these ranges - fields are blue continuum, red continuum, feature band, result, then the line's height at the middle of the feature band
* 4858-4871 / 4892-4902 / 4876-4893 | 0.07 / 13.3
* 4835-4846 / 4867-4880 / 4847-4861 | 0.55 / 13.6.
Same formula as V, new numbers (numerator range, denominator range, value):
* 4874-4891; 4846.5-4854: 0.97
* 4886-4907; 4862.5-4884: 1.08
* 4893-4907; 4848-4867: 1.12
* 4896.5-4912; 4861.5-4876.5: 1.13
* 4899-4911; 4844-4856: 1.02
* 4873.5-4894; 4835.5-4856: 0.96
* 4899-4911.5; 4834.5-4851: 0.99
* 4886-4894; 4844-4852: 0.97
